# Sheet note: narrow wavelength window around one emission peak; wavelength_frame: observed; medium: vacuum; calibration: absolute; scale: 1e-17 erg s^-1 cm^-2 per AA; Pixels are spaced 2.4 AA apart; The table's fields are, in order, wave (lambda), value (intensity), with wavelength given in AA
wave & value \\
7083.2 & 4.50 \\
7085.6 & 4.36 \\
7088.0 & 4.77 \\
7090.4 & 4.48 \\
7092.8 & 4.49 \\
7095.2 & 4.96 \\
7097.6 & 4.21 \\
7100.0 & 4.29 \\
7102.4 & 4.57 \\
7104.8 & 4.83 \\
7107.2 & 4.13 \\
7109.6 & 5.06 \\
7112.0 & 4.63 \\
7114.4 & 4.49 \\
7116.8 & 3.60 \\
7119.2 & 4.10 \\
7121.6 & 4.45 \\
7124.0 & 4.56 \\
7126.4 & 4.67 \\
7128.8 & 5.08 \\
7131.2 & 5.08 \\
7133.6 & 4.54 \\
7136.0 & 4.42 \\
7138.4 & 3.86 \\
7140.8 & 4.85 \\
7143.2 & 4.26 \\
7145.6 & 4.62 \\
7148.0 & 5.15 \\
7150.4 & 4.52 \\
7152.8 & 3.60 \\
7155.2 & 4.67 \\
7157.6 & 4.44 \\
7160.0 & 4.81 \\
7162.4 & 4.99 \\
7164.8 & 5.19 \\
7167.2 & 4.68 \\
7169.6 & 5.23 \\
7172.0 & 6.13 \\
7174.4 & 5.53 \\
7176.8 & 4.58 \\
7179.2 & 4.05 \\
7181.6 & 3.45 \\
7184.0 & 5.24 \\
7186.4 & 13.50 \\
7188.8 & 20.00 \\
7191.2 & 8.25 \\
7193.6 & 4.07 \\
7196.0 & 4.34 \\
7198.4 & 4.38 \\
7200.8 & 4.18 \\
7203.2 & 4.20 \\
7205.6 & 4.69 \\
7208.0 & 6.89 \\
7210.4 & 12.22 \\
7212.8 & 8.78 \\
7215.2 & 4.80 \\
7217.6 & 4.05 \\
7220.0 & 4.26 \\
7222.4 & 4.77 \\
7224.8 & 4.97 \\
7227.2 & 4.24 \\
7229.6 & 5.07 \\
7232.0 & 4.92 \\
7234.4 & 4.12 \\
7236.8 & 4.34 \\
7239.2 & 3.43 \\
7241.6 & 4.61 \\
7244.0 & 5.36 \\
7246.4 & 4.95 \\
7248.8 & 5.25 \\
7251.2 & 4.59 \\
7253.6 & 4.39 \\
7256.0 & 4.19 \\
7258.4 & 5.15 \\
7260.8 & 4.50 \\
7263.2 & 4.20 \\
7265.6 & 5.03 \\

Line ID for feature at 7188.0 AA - H-alpha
